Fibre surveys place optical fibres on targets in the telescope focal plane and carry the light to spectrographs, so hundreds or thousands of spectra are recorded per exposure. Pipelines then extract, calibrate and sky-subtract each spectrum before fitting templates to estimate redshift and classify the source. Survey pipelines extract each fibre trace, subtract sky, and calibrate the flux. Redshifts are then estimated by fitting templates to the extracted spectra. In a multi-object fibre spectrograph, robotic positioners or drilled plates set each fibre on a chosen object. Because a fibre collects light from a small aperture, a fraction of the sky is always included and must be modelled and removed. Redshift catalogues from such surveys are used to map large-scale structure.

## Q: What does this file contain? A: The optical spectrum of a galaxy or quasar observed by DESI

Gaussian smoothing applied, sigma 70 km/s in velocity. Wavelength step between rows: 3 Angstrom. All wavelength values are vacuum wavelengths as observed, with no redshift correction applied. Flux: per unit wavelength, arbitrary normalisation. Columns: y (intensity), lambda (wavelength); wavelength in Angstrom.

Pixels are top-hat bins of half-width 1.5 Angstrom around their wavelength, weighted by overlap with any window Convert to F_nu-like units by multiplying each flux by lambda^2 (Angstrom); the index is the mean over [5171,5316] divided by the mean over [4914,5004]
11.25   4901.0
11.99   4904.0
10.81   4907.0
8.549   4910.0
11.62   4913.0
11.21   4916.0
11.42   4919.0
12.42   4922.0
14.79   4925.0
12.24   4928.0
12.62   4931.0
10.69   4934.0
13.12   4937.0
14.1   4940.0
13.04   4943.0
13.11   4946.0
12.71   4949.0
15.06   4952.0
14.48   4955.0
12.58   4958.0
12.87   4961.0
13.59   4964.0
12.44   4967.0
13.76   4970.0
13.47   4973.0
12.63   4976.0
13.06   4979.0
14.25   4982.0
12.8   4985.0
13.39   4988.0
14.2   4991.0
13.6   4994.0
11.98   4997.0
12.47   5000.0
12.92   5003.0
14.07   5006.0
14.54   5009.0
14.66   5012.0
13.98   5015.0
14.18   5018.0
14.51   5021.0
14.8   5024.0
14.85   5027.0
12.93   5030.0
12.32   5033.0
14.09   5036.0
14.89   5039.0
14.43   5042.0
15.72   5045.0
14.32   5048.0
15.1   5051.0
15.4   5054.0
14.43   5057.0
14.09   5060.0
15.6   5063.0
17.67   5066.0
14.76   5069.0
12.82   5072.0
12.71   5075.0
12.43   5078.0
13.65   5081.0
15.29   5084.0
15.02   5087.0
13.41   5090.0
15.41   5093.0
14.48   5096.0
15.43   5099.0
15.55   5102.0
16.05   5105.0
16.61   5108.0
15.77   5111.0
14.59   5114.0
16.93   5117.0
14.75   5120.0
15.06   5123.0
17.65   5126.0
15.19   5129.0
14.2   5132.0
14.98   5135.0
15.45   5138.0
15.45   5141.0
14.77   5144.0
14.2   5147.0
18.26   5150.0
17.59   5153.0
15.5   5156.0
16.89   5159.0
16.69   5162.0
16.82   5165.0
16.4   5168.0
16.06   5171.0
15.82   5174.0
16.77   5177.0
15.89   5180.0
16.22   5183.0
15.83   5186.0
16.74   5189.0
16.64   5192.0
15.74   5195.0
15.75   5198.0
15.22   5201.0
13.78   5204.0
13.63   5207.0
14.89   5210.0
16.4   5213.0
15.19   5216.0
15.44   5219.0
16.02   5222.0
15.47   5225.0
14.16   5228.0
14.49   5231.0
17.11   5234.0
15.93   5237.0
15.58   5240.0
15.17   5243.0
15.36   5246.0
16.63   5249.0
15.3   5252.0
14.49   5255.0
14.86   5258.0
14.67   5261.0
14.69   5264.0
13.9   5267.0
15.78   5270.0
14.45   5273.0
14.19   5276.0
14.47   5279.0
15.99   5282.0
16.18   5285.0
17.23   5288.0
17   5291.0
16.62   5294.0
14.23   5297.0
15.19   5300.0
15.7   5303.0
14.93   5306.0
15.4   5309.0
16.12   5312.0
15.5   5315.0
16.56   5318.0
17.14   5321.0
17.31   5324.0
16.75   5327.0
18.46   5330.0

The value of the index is 1.33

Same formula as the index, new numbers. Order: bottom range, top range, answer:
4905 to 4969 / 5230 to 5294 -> 1.40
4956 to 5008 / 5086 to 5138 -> 1.22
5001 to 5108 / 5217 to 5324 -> 1.16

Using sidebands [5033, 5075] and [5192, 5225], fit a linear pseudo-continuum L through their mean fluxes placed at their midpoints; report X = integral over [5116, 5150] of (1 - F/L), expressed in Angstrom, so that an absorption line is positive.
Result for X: -0.99 Angstrom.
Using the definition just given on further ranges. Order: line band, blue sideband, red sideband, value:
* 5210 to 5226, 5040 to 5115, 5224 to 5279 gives -0.62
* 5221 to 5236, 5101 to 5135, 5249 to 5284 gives -0.36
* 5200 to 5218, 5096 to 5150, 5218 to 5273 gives 0.55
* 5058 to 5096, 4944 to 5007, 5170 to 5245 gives -0.29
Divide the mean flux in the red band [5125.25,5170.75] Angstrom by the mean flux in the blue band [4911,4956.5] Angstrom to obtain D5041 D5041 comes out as 1.2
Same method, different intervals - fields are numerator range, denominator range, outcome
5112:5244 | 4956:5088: 1.13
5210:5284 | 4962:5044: 1.11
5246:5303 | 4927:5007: 1.17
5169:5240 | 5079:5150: 1.02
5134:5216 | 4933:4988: 1.20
